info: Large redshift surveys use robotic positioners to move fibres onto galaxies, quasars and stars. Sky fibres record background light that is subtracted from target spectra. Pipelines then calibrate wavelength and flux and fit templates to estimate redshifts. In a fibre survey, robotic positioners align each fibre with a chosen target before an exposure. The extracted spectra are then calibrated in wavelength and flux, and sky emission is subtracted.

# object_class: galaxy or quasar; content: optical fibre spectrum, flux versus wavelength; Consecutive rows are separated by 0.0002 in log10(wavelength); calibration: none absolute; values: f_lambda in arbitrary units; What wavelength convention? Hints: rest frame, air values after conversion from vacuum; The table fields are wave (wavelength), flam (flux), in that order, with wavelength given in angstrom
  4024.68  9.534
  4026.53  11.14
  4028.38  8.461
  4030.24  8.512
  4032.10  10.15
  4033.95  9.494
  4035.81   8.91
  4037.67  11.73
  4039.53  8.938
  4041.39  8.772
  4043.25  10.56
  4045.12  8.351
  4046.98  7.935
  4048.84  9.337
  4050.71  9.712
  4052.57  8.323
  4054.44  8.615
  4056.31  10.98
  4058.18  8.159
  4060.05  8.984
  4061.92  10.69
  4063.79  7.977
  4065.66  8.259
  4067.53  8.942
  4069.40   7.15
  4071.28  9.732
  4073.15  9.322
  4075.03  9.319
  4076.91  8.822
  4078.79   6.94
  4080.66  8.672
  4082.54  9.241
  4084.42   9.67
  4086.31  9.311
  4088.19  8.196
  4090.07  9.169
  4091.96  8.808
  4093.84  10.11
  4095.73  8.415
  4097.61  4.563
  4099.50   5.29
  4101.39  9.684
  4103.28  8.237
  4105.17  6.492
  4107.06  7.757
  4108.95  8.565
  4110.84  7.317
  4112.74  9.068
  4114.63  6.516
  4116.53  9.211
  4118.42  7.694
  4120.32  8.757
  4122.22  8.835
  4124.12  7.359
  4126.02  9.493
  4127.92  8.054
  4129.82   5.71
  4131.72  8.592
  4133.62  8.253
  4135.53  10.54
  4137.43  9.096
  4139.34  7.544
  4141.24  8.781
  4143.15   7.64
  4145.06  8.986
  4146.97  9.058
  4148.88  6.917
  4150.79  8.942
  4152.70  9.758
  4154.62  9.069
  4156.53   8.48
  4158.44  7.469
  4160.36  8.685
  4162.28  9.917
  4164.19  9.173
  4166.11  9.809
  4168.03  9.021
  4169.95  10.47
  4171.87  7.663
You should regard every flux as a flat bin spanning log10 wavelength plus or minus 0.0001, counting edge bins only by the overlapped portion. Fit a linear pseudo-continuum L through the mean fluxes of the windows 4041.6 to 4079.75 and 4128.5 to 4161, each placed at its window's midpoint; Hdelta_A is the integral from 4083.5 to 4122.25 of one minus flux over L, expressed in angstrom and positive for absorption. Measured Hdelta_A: 2.3 angstrom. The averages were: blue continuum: 8.9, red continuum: 8.44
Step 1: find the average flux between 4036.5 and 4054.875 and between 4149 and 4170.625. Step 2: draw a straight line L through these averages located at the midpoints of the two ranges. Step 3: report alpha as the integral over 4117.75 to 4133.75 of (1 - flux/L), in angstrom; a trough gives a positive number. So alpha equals 1.8 angstrom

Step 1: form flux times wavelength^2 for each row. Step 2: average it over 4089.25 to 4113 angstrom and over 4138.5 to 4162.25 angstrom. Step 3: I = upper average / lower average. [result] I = 1.10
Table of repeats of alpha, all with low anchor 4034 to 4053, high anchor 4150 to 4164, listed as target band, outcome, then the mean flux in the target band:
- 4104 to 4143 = 3.70 angstrom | 8.17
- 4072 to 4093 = 0.66 angstrom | 8.88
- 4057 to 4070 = 0.78 angstrom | 8.68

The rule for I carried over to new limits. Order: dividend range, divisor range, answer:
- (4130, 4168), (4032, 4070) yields 1.00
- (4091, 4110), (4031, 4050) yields 0.85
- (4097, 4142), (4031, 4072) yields 0.90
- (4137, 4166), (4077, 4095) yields 1.01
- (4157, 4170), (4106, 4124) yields 1.15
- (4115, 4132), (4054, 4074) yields 0.93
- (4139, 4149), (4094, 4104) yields 1.14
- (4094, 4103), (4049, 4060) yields 0.82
